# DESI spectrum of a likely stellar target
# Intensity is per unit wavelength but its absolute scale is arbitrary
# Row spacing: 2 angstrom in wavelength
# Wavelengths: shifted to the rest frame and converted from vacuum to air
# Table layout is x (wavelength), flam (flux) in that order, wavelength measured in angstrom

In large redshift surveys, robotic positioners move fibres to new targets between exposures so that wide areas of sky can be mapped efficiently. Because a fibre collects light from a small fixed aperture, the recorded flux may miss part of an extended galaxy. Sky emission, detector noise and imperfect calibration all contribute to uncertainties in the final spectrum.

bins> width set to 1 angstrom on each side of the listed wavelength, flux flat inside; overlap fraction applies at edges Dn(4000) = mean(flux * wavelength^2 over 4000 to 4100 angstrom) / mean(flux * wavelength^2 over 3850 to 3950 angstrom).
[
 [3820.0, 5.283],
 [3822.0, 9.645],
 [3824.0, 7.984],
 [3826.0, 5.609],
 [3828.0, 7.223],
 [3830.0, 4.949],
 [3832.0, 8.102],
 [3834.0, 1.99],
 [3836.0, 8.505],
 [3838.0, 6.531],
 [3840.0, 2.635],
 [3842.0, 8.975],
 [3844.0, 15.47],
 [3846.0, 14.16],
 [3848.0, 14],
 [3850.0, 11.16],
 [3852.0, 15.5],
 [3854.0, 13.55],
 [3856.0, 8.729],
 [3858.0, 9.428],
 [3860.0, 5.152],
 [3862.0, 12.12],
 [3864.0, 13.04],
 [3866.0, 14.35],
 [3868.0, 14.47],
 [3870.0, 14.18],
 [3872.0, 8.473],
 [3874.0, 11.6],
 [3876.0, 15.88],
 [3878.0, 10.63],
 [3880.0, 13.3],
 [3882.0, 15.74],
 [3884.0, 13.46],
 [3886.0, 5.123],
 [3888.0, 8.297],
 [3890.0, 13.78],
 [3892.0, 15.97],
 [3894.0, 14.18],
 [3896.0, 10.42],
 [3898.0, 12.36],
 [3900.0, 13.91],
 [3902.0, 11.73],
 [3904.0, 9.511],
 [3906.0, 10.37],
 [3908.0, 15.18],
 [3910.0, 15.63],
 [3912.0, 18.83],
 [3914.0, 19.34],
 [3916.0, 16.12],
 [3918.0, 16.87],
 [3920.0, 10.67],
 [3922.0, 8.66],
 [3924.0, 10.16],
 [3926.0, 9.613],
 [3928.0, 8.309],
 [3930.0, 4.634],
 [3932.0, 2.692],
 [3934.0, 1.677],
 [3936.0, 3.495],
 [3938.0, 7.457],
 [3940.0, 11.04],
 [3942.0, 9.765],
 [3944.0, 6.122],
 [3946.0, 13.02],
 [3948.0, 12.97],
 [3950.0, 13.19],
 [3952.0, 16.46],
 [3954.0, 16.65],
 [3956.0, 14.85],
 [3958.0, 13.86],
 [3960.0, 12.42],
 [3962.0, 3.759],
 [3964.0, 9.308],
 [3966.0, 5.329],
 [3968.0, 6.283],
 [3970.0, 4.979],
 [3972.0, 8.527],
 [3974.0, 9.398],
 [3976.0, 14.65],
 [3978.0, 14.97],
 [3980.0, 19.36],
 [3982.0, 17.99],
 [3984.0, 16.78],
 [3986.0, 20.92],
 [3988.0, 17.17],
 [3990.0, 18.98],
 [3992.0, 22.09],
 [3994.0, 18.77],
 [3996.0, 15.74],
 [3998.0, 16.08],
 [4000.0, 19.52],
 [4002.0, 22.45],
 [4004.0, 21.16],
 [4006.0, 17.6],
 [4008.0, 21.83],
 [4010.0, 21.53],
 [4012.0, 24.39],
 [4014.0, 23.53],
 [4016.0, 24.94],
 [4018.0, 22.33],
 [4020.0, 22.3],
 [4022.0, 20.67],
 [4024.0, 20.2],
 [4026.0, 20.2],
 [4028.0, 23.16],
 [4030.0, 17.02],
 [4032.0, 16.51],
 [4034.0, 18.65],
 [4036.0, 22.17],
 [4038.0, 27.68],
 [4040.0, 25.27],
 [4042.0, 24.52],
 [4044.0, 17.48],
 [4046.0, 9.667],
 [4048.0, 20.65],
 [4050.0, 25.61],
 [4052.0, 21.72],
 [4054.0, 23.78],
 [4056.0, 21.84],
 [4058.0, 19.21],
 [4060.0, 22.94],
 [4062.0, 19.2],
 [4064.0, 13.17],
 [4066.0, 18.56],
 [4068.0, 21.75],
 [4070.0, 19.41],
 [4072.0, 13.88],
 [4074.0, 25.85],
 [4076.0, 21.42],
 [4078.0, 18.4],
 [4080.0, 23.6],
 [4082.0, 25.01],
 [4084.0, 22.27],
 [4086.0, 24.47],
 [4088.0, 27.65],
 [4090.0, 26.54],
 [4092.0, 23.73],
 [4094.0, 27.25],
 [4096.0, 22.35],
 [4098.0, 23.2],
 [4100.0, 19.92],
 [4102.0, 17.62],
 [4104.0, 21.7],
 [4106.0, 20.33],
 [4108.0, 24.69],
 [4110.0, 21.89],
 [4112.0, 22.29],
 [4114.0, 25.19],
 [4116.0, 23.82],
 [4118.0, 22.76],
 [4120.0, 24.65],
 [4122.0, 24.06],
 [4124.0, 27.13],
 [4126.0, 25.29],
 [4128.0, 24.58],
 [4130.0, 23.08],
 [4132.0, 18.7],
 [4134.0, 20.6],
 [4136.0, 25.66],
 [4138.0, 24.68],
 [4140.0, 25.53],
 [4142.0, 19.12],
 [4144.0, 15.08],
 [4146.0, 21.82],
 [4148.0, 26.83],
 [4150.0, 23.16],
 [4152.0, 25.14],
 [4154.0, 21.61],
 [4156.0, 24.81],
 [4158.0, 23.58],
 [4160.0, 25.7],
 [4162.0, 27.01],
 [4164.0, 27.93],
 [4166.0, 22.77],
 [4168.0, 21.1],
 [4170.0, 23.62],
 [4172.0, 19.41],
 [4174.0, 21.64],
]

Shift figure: 2.04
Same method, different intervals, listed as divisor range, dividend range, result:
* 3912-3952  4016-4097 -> 2.25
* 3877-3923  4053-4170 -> 1.93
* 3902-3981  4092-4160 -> 2.31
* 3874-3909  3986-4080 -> 1.79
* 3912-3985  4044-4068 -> 1.89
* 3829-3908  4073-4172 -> 2.38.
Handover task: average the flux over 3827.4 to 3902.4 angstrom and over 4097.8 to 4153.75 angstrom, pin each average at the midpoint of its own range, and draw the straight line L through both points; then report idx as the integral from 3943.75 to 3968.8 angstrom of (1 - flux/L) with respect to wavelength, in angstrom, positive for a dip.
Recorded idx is 6.3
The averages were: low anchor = 11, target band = 11.3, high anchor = 22.8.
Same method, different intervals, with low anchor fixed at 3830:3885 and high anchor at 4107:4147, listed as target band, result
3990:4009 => -2.3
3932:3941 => 5.6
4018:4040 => -2.9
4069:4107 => -1.9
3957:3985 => 8.5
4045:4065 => 0.0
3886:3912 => 0.7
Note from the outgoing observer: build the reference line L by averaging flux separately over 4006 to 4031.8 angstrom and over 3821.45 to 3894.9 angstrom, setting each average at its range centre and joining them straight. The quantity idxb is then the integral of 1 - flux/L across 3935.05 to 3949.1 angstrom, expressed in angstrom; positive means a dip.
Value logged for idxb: 6.2 angstrom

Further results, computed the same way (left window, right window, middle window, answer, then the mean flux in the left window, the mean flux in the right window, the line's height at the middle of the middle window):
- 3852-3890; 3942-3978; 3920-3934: 5.0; 11.7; 10.8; 11.1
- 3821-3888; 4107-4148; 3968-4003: 1.0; 10.3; 23.1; 16.5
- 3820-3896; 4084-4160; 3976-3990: -0.9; 10.6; 23.3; 16.6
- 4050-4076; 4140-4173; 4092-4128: -2.4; 20.4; 23.1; 21.8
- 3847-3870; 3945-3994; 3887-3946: 8.5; 12.1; 13.6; 12.9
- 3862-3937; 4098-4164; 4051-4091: -2.6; 11.7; 23.1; 20.2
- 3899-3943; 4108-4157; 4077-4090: -2.2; 10.7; 23.3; 20.4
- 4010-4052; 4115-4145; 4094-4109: 0.5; 21.4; 23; 22.5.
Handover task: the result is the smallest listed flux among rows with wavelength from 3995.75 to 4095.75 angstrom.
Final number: 9.667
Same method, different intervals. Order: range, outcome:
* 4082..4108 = 17.62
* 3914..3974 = 1.677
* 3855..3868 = 5.152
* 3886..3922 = 5.123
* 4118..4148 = 15.08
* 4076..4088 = 18.4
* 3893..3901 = 10.42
